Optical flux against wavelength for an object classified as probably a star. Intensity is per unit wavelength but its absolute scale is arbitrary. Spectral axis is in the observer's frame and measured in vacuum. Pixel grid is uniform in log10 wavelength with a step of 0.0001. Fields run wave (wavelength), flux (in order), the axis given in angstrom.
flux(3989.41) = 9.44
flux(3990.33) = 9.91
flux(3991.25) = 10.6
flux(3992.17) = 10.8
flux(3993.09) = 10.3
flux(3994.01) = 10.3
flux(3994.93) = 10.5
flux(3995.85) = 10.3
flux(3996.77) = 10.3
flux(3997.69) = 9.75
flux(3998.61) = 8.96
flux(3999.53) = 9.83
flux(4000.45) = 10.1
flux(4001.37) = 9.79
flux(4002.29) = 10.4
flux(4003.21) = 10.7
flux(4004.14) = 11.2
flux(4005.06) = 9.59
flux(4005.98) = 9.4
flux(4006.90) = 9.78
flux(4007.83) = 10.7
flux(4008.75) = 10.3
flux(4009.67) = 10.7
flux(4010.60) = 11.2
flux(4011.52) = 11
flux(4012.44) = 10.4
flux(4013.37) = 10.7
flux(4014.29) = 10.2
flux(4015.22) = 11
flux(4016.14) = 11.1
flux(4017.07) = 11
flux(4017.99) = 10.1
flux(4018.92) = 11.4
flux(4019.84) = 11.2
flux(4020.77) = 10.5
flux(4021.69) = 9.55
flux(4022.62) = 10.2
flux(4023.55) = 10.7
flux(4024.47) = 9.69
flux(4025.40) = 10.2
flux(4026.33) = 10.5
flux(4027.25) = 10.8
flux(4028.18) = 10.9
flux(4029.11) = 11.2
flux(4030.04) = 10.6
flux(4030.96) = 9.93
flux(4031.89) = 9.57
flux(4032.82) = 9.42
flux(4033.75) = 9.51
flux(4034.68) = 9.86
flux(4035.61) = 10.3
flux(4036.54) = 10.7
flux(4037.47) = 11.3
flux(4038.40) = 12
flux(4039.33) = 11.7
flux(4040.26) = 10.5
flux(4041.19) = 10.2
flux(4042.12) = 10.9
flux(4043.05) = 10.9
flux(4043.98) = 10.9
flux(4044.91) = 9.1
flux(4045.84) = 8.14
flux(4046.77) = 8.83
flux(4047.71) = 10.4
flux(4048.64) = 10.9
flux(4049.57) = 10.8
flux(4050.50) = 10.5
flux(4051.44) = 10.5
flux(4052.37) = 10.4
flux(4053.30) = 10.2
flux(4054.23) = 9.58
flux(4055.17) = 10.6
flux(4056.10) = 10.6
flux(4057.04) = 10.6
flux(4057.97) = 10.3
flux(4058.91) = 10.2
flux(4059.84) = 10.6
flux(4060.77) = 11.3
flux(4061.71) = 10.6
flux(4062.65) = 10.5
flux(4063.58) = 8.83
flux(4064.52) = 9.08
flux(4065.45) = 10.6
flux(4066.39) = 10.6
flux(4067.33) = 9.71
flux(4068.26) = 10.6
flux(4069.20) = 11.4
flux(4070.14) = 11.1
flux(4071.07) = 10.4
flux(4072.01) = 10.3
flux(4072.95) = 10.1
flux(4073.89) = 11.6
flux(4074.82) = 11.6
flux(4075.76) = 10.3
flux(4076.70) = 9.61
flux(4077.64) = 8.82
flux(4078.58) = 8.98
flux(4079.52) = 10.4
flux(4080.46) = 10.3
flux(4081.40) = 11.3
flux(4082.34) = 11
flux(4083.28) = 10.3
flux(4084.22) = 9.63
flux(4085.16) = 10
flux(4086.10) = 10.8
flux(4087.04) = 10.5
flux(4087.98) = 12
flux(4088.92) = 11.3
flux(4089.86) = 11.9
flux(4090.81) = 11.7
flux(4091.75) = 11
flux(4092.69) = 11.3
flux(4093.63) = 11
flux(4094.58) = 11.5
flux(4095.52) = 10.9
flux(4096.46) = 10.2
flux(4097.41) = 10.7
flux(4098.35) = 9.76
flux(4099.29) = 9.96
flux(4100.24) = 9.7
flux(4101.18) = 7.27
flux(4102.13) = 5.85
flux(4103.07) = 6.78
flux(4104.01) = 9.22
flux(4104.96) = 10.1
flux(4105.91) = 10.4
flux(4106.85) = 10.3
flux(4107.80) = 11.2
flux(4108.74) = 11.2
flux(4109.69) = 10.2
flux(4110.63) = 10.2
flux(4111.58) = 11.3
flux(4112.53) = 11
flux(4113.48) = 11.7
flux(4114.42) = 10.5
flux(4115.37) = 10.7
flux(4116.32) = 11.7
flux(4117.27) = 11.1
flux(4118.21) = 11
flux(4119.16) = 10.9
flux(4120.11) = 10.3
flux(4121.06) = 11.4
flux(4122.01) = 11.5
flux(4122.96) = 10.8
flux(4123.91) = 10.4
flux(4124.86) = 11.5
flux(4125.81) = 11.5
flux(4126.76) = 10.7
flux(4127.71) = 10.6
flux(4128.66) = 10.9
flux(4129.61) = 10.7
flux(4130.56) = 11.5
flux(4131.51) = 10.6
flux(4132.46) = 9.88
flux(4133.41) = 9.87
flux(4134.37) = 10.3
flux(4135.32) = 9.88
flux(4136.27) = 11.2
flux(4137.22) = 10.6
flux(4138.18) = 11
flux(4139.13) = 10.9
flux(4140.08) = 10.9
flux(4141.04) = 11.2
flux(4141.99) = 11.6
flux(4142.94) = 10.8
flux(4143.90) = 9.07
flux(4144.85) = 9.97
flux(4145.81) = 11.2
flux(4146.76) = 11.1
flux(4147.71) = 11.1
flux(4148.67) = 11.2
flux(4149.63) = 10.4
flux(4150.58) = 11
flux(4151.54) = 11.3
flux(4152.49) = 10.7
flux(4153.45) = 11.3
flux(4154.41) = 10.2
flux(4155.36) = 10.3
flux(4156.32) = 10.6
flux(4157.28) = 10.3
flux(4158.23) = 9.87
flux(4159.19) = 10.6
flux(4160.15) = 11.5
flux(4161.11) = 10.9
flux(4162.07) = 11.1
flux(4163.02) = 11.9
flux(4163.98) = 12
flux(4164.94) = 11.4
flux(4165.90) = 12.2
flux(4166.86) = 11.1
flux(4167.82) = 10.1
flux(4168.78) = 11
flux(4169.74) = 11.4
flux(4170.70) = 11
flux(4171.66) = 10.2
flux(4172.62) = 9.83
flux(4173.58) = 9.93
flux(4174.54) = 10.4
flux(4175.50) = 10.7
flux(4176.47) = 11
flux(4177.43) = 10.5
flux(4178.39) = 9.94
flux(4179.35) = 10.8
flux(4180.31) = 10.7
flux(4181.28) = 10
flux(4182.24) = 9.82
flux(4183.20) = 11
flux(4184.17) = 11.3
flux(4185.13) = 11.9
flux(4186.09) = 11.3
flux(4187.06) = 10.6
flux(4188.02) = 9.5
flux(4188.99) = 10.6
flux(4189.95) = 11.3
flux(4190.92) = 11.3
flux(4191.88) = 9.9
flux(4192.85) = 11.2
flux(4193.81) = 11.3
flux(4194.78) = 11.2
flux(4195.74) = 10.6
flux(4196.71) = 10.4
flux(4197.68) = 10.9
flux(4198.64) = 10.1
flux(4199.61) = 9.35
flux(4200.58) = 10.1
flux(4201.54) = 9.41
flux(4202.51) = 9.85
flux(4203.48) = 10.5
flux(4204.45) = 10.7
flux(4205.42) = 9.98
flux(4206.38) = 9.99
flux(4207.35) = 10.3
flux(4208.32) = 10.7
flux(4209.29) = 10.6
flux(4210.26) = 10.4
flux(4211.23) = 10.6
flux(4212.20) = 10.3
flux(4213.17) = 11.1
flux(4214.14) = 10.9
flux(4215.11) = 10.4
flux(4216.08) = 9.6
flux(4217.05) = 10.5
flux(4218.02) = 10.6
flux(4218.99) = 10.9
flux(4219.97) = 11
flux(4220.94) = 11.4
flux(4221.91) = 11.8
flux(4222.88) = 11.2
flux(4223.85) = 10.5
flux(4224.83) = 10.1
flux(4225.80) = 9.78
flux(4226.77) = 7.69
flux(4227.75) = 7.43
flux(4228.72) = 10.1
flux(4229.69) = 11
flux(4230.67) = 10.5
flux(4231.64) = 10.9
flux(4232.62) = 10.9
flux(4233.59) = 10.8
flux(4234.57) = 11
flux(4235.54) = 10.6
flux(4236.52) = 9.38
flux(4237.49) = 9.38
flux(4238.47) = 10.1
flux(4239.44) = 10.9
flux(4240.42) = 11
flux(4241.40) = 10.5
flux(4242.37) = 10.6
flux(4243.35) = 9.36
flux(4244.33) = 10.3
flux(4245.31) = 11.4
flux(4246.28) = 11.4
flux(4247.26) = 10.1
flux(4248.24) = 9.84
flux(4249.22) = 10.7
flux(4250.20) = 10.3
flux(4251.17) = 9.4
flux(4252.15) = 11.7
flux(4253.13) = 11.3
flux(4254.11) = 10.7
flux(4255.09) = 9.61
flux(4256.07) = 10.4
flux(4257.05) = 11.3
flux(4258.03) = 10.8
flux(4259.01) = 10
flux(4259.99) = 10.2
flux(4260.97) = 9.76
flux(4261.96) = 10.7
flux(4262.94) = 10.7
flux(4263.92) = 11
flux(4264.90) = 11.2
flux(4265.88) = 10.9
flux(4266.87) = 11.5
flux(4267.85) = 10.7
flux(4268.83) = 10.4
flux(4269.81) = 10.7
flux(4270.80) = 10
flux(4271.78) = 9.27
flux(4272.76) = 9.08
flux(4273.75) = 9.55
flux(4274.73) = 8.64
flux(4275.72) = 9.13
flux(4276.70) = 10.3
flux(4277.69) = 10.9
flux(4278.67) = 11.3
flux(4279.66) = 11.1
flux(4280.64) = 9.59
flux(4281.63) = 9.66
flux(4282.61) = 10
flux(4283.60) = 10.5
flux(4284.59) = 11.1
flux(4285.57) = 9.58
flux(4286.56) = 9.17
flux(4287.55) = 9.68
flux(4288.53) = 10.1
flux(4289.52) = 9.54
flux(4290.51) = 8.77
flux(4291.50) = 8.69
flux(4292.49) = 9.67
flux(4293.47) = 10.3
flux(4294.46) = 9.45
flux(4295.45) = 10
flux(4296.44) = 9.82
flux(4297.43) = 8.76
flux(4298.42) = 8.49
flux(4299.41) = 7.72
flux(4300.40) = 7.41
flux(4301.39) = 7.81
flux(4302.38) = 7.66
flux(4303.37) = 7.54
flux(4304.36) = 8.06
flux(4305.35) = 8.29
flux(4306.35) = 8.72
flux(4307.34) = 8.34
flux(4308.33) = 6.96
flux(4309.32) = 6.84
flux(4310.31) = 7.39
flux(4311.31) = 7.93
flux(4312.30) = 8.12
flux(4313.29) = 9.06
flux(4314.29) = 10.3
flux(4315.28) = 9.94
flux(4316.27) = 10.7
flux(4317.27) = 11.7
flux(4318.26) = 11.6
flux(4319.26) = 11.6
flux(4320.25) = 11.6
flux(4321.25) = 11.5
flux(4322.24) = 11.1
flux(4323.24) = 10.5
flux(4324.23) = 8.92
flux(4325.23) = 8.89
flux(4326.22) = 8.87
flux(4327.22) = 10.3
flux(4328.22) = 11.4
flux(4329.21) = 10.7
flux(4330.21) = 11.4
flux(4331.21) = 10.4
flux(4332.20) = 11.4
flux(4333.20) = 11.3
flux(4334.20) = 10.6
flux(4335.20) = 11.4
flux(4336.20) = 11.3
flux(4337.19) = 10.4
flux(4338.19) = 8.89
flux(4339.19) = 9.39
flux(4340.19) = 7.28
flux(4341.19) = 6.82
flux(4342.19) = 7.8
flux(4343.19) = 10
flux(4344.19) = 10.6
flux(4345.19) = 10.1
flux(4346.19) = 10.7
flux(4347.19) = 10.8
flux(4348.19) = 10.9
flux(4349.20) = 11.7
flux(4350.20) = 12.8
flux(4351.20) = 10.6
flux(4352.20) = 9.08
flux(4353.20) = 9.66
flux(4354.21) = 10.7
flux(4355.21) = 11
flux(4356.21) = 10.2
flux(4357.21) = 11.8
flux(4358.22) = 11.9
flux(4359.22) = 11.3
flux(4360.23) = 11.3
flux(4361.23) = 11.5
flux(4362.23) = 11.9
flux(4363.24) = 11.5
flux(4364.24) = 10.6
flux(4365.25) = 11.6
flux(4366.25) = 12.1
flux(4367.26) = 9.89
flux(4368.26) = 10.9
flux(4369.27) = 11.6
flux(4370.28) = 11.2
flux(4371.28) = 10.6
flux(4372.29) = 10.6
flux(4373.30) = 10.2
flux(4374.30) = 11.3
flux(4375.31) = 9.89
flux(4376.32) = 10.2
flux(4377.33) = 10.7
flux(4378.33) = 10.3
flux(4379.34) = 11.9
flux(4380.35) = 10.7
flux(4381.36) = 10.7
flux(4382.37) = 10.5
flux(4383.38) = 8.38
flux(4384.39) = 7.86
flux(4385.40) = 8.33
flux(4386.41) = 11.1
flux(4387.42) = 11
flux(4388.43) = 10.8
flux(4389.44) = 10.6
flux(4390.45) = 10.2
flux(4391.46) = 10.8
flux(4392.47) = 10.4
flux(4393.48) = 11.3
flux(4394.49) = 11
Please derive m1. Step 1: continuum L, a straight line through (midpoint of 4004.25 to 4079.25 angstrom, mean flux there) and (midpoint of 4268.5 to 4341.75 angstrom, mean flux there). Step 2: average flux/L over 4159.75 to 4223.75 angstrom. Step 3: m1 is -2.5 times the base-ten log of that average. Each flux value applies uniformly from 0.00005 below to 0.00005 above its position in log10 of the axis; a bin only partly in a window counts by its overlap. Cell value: -0.08 mag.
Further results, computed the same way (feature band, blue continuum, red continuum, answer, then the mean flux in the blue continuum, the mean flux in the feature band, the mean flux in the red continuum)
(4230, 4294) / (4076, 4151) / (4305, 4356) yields -0.01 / 10.5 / 10.3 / 9.97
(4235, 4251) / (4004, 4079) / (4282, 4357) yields -0.05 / 10.4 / 10.4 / 9.72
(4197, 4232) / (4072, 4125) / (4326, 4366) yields 0.02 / 10.5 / 10.3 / 10.6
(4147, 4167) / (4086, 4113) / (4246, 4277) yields -0.07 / 10.3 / 11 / 10.3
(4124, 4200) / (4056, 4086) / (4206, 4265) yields -0.04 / 10.4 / 10.8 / 10.4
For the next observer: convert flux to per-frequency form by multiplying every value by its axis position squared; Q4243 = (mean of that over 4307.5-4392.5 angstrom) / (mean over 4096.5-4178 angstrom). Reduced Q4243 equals 1.1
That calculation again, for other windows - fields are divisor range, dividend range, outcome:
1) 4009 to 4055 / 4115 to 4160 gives 1.09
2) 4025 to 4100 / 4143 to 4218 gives 1.08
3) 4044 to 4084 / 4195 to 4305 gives 1.07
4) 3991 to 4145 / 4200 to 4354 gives 1.06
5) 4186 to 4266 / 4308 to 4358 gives 1.02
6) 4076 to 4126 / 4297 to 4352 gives 1.03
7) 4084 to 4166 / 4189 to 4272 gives 1.03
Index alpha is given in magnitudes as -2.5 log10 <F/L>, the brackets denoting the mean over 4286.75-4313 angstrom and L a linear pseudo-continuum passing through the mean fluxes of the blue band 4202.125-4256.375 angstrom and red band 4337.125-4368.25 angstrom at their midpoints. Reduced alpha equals 0.22 mag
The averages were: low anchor 10.4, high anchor 10.5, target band 8.55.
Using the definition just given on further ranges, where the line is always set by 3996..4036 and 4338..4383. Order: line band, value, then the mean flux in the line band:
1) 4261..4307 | 0.10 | 9.63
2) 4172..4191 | -0.02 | 10.6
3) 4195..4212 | 0.02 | 10.3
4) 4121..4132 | -0.06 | 11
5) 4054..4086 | 0.00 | 10.3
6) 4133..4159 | -0.02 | 10.7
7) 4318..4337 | -0.02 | 10.8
